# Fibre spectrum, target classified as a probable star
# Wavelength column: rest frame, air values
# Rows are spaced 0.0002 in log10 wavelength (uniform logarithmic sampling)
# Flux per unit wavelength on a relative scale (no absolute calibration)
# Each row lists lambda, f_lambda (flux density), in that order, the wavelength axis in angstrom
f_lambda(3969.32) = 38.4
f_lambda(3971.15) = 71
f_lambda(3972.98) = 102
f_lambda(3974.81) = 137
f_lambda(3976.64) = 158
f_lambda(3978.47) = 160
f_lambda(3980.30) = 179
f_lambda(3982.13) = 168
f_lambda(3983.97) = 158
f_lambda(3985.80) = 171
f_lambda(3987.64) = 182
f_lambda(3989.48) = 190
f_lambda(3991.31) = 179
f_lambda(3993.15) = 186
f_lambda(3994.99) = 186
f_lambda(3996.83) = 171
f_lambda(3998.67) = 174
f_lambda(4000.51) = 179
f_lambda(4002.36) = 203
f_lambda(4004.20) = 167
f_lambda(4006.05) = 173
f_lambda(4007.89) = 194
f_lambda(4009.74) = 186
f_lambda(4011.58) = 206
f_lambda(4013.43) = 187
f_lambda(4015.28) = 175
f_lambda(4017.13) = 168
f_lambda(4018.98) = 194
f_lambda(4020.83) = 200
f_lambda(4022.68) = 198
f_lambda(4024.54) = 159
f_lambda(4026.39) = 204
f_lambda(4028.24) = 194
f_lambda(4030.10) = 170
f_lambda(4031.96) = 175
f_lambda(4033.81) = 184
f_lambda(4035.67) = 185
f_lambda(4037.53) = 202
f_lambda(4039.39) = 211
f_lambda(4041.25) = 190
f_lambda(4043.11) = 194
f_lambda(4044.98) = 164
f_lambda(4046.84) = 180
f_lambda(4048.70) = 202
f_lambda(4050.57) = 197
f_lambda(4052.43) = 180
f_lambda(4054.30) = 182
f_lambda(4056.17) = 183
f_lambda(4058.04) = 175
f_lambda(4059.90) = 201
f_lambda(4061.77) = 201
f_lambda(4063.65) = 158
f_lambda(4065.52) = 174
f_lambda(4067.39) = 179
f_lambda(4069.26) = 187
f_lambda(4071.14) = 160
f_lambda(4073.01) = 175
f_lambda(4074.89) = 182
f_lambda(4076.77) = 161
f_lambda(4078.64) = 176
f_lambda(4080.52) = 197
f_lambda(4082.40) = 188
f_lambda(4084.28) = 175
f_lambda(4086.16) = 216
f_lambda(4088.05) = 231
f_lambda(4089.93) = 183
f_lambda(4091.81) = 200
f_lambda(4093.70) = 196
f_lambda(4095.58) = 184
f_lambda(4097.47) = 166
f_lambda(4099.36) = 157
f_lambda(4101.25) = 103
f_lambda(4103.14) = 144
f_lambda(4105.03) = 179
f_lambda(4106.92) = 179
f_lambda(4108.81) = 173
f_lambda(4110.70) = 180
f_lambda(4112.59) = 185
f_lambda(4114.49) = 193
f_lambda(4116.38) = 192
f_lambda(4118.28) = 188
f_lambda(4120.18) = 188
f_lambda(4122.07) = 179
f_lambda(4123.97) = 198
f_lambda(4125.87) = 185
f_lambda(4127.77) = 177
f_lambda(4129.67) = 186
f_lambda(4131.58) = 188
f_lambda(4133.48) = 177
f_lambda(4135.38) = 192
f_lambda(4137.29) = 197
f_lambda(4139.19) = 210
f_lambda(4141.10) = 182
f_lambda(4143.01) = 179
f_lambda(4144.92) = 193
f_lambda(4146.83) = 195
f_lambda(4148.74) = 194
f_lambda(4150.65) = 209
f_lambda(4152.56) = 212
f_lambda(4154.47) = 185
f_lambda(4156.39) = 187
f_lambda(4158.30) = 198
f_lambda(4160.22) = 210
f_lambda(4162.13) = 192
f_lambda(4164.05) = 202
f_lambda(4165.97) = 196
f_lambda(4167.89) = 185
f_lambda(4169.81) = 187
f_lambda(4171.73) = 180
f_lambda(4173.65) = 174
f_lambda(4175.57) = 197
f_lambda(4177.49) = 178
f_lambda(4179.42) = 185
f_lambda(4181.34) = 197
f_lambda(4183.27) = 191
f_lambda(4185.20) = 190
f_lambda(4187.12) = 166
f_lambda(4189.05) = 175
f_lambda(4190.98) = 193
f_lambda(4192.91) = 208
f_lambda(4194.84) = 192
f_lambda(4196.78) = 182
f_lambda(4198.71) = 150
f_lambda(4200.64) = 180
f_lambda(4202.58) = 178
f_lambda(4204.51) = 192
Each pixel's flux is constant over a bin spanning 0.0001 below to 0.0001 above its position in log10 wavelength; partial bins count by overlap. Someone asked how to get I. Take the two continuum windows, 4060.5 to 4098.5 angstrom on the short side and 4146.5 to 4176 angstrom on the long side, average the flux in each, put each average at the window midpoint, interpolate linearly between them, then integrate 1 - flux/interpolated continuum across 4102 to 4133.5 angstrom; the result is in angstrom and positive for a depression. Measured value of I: 1.2 angstrom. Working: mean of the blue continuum 185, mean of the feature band 182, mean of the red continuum 194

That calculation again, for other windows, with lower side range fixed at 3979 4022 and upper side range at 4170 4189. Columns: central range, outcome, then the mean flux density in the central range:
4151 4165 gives -1.13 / 198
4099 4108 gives 1.50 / 152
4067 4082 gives 0.42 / 177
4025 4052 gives -0.99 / 189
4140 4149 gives -0.25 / 188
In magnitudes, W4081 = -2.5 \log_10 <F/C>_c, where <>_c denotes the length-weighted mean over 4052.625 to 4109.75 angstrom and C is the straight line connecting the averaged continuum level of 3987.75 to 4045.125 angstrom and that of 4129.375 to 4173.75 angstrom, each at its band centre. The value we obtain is 0.060 mag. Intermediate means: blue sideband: 186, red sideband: 192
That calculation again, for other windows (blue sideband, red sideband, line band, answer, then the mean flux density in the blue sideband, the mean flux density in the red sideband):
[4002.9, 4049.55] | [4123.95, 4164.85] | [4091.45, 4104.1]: 0.172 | 187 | 193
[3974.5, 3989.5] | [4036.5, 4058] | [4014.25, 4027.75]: -0.034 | 167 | 189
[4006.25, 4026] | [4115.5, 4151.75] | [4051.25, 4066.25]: 0.034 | 187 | 190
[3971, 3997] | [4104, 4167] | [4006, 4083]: -0.069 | 162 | 190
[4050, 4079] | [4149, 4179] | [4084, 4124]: 0.021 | 179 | 193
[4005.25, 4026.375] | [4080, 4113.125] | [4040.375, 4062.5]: -0.023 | 186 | 179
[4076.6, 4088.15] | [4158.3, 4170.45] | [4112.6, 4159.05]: 0.019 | 191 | 196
